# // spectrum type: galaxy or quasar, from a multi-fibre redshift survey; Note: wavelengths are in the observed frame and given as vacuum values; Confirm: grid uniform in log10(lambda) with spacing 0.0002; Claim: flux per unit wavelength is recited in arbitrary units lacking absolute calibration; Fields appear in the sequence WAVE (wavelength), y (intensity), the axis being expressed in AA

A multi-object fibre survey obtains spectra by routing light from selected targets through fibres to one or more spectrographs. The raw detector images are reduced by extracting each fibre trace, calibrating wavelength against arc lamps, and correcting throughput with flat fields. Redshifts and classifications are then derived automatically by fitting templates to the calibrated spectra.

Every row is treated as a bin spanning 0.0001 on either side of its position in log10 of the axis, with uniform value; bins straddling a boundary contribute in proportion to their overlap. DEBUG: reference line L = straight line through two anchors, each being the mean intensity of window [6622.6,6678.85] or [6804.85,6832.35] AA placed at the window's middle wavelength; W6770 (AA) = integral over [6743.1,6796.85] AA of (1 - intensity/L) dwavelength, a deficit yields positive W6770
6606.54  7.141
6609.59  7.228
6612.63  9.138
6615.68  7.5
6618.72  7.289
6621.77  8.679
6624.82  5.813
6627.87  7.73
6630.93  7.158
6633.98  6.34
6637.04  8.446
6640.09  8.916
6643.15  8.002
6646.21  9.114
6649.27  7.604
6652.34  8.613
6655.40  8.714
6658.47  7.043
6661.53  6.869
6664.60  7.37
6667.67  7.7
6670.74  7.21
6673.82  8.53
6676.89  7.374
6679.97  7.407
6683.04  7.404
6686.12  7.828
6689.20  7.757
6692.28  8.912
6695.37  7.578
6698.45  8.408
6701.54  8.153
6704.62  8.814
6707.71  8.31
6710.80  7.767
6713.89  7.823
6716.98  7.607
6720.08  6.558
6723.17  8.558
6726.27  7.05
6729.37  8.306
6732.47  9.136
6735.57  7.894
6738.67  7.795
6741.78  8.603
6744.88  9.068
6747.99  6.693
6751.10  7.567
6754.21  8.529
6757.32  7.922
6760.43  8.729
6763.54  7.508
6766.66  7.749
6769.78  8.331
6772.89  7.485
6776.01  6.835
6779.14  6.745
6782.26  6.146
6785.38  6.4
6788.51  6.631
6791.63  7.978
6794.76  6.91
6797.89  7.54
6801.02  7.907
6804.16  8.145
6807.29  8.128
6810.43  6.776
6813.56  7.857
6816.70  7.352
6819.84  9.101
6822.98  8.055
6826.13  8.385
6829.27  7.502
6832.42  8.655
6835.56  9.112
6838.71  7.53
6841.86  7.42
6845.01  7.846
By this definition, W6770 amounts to 2.6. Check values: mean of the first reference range 7.71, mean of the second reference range 7.94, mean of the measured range 7.49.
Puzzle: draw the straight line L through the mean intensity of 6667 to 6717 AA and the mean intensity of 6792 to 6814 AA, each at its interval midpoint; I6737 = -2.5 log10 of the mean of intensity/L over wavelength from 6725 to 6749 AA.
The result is -0.04 mag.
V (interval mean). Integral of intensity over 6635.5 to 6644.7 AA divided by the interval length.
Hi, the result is 8.46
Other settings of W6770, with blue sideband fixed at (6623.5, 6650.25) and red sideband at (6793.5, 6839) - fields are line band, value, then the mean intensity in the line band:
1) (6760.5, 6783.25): 1.5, 7.38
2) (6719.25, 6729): 0.3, 7.56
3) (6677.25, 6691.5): 0.2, 7.65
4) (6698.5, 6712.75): -0.9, 8.26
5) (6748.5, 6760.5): -0.2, 7.99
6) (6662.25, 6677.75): 0.3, 7.61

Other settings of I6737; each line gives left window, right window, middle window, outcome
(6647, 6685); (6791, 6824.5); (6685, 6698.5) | -0.051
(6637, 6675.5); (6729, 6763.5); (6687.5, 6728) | 0.020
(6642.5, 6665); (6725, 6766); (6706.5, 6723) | 0.047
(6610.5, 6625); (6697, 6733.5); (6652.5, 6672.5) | 0.049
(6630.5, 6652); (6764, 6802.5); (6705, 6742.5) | -0.057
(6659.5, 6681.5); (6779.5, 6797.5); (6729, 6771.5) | -0.152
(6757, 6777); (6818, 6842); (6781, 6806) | 0.110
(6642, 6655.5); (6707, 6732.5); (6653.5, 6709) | 0.035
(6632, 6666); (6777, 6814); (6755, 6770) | -0.093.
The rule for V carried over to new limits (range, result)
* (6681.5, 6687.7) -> 7.62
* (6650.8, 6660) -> 8.12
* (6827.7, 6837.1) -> 8.43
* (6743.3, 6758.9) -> 7.96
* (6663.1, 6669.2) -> 7.54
